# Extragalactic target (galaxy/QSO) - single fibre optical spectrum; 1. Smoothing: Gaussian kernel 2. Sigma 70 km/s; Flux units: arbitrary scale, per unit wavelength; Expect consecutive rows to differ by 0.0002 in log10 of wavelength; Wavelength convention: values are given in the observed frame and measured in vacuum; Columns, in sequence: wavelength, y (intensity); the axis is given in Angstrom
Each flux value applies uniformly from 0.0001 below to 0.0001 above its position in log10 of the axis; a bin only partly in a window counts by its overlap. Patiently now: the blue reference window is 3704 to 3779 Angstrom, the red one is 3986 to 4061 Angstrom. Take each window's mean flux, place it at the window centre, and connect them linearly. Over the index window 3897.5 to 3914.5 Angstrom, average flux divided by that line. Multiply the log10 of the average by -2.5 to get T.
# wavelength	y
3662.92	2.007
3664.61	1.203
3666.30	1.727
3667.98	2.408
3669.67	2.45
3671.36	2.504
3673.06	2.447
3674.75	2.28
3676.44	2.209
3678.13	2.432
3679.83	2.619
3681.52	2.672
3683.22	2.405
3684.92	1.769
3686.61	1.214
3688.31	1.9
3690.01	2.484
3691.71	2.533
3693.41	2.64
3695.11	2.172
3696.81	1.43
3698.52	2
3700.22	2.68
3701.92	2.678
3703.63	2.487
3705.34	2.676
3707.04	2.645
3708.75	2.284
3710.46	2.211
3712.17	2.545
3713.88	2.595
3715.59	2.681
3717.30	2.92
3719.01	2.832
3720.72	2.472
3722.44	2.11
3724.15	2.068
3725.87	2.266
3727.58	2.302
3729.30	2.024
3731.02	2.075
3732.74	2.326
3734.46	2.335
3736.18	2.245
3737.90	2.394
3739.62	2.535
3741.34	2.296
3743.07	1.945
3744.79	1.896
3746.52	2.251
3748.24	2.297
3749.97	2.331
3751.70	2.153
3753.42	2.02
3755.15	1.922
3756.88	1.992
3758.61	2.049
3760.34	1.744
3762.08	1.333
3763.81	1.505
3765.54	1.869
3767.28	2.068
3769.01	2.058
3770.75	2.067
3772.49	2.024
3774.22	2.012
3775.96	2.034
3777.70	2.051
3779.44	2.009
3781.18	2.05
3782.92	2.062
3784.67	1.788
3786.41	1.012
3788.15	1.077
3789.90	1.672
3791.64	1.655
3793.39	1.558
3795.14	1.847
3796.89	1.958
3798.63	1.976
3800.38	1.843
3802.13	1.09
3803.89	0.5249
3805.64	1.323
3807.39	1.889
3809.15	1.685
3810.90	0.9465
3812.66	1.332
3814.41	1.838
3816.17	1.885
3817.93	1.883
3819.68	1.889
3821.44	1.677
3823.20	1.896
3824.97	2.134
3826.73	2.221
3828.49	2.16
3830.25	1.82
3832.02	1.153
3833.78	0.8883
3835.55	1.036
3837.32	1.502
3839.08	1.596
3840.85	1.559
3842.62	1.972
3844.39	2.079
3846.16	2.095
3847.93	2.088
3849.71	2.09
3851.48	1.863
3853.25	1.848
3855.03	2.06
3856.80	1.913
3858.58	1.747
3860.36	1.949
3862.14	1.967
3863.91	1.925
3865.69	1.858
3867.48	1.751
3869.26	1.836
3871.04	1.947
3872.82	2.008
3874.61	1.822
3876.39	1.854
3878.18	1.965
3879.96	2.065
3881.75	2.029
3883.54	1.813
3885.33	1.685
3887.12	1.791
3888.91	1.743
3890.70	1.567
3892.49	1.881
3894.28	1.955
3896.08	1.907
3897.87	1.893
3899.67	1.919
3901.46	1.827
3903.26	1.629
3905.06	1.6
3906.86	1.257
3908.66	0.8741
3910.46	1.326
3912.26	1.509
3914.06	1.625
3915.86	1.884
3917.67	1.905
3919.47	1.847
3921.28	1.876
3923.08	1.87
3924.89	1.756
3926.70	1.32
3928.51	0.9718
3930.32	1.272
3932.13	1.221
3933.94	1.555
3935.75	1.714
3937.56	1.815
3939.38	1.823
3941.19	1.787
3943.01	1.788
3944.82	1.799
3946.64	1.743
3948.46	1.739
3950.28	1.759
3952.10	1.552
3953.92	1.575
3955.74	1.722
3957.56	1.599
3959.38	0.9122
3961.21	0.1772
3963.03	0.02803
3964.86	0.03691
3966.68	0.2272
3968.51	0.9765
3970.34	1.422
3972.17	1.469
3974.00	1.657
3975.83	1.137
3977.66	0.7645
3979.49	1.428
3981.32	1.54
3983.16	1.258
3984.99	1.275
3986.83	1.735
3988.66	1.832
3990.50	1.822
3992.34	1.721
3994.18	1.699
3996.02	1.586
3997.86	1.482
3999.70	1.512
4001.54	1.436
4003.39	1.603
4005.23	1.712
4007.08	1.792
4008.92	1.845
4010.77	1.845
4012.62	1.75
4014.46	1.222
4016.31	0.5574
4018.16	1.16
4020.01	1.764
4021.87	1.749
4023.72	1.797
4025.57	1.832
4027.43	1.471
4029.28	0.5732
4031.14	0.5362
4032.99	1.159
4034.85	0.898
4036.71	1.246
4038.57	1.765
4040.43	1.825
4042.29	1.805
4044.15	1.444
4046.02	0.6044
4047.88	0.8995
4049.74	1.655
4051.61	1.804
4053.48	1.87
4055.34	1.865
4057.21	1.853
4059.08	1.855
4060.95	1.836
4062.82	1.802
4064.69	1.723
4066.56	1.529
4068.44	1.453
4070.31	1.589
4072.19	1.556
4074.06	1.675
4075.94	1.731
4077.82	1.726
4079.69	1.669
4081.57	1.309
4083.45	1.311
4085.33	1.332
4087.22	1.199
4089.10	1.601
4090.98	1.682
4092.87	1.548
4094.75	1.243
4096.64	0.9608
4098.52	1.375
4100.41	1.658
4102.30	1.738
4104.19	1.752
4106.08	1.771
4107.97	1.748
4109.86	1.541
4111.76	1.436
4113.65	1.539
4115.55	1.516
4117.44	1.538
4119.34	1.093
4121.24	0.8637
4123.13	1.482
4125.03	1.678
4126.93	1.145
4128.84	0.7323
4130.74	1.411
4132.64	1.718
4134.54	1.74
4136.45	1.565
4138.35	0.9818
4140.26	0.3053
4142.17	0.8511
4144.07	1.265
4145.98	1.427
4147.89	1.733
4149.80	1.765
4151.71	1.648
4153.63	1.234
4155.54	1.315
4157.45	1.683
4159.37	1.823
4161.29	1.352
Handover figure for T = 0.18 mag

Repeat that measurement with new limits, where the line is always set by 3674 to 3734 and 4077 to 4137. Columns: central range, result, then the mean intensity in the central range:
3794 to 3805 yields 0.35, 1.53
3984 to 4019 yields 0.09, 1.56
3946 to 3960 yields 0.13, 1.59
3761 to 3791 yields 0.20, 1.8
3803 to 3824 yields 0.32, 1.56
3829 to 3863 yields 0.15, 1.75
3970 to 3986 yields 0.29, 1.33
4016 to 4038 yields 0.28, 1.26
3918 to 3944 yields 0.14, 1.62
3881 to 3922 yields 0.12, 1.71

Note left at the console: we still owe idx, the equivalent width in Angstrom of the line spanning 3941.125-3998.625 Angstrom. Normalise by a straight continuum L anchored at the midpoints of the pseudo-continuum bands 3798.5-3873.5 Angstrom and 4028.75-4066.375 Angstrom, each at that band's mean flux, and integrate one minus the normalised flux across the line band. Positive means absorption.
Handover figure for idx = 8.0 Angstrom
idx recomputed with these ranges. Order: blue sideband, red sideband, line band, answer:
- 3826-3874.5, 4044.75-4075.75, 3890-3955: 3.4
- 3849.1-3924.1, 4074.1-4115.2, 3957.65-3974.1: 9.0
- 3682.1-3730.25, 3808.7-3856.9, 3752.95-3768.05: 1.8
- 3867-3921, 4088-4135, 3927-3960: 2.2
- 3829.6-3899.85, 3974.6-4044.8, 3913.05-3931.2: 0.5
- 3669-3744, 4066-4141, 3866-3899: 1.3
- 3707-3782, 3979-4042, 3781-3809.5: 6.5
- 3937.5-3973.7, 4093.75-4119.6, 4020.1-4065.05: -2.6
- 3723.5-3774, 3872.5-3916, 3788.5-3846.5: 8.1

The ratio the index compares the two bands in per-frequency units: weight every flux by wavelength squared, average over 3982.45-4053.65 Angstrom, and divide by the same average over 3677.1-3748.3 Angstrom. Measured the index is 0.7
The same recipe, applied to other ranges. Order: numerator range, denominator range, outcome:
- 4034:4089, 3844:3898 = 0.90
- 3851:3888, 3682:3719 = 0.88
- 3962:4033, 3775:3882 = 0.83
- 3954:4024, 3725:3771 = 0.73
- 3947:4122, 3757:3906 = 0.90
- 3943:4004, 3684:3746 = 0.67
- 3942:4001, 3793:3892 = 0.82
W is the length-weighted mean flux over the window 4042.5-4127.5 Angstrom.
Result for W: 1.52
